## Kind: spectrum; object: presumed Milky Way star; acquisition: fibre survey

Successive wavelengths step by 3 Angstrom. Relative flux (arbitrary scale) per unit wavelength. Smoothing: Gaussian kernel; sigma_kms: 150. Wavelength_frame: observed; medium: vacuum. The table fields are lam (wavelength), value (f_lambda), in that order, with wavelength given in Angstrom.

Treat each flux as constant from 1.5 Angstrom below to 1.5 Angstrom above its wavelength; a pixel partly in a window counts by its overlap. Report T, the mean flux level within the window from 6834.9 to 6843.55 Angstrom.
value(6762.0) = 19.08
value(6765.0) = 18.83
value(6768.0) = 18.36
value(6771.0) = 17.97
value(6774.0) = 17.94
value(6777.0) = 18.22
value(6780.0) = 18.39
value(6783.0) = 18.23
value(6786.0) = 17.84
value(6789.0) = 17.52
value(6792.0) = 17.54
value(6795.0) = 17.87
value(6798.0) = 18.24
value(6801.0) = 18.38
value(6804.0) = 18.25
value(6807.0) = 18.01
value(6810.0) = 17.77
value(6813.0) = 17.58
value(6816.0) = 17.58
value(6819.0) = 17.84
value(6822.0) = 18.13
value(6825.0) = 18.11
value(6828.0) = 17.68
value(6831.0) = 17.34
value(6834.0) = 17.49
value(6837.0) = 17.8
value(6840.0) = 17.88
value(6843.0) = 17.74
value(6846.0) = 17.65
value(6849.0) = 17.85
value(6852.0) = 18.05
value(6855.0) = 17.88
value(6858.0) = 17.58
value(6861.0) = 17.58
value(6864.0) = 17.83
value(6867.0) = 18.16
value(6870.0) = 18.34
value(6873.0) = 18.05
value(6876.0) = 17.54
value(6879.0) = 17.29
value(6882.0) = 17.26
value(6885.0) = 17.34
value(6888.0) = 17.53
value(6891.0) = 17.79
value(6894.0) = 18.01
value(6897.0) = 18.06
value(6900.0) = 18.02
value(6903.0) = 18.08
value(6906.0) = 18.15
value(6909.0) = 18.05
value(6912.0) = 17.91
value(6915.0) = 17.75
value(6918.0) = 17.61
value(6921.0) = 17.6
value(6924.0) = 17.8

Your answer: 17.8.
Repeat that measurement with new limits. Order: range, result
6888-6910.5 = 18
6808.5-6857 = 17.8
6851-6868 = 17.8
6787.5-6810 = 18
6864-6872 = 18.2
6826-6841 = 17.6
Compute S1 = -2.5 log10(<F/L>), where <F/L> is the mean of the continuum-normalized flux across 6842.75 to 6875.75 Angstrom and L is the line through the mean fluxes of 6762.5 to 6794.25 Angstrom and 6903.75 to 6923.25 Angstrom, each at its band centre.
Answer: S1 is 0.005 mag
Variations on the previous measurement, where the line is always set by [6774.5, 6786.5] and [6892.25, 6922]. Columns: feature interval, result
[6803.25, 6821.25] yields 0.02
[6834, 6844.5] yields 0.02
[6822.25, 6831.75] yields 0.02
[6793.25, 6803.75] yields 0.00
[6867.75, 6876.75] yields 0.00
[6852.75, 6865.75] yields 0.02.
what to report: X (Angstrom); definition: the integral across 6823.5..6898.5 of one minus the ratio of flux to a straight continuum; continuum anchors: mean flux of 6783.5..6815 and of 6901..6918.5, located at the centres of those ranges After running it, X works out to 0.73 Angstrom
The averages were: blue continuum 17.9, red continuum 17.9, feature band 17.8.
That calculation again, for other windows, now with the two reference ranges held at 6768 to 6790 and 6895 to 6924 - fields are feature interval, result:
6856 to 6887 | 0.4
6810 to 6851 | 0.6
